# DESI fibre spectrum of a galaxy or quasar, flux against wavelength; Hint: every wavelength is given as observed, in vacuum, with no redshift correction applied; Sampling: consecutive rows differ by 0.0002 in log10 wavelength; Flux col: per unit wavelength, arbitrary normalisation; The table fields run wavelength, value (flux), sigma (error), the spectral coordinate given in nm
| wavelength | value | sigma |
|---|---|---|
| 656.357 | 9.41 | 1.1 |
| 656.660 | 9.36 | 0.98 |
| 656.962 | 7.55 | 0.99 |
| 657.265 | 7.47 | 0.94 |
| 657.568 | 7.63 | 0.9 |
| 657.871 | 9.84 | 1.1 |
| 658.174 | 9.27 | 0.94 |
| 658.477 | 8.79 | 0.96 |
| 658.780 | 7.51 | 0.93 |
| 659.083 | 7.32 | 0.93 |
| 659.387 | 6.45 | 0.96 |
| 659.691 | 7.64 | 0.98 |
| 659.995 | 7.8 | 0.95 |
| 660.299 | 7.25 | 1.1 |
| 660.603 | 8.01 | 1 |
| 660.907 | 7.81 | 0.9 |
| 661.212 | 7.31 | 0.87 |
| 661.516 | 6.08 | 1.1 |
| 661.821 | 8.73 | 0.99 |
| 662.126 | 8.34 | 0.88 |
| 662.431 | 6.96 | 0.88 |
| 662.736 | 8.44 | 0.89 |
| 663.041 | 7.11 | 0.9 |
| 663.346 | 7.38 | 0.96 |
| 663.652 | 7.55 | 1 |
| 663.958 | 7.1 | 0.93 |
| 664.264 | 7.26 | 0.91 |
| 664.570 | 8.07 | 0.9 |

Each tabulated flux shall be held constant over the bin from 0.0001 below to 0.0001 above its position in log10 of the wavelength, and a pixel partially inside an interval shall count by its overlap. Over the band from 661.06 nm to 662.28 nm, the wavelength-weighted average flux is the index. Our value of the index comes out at 7.62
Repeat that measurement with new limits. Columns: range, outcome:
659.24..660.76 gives 7.43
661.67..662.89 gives 8.12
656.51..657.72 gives 8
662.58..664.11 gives 7.52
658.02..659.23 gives 8.24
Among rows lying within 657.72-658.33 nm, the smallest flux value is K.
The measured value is 9.27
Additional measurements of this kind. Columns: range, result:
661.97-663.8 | 6.96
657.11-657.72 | 7.47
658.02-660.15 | 6.45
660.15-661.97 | 6.08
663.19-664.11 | 7.1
